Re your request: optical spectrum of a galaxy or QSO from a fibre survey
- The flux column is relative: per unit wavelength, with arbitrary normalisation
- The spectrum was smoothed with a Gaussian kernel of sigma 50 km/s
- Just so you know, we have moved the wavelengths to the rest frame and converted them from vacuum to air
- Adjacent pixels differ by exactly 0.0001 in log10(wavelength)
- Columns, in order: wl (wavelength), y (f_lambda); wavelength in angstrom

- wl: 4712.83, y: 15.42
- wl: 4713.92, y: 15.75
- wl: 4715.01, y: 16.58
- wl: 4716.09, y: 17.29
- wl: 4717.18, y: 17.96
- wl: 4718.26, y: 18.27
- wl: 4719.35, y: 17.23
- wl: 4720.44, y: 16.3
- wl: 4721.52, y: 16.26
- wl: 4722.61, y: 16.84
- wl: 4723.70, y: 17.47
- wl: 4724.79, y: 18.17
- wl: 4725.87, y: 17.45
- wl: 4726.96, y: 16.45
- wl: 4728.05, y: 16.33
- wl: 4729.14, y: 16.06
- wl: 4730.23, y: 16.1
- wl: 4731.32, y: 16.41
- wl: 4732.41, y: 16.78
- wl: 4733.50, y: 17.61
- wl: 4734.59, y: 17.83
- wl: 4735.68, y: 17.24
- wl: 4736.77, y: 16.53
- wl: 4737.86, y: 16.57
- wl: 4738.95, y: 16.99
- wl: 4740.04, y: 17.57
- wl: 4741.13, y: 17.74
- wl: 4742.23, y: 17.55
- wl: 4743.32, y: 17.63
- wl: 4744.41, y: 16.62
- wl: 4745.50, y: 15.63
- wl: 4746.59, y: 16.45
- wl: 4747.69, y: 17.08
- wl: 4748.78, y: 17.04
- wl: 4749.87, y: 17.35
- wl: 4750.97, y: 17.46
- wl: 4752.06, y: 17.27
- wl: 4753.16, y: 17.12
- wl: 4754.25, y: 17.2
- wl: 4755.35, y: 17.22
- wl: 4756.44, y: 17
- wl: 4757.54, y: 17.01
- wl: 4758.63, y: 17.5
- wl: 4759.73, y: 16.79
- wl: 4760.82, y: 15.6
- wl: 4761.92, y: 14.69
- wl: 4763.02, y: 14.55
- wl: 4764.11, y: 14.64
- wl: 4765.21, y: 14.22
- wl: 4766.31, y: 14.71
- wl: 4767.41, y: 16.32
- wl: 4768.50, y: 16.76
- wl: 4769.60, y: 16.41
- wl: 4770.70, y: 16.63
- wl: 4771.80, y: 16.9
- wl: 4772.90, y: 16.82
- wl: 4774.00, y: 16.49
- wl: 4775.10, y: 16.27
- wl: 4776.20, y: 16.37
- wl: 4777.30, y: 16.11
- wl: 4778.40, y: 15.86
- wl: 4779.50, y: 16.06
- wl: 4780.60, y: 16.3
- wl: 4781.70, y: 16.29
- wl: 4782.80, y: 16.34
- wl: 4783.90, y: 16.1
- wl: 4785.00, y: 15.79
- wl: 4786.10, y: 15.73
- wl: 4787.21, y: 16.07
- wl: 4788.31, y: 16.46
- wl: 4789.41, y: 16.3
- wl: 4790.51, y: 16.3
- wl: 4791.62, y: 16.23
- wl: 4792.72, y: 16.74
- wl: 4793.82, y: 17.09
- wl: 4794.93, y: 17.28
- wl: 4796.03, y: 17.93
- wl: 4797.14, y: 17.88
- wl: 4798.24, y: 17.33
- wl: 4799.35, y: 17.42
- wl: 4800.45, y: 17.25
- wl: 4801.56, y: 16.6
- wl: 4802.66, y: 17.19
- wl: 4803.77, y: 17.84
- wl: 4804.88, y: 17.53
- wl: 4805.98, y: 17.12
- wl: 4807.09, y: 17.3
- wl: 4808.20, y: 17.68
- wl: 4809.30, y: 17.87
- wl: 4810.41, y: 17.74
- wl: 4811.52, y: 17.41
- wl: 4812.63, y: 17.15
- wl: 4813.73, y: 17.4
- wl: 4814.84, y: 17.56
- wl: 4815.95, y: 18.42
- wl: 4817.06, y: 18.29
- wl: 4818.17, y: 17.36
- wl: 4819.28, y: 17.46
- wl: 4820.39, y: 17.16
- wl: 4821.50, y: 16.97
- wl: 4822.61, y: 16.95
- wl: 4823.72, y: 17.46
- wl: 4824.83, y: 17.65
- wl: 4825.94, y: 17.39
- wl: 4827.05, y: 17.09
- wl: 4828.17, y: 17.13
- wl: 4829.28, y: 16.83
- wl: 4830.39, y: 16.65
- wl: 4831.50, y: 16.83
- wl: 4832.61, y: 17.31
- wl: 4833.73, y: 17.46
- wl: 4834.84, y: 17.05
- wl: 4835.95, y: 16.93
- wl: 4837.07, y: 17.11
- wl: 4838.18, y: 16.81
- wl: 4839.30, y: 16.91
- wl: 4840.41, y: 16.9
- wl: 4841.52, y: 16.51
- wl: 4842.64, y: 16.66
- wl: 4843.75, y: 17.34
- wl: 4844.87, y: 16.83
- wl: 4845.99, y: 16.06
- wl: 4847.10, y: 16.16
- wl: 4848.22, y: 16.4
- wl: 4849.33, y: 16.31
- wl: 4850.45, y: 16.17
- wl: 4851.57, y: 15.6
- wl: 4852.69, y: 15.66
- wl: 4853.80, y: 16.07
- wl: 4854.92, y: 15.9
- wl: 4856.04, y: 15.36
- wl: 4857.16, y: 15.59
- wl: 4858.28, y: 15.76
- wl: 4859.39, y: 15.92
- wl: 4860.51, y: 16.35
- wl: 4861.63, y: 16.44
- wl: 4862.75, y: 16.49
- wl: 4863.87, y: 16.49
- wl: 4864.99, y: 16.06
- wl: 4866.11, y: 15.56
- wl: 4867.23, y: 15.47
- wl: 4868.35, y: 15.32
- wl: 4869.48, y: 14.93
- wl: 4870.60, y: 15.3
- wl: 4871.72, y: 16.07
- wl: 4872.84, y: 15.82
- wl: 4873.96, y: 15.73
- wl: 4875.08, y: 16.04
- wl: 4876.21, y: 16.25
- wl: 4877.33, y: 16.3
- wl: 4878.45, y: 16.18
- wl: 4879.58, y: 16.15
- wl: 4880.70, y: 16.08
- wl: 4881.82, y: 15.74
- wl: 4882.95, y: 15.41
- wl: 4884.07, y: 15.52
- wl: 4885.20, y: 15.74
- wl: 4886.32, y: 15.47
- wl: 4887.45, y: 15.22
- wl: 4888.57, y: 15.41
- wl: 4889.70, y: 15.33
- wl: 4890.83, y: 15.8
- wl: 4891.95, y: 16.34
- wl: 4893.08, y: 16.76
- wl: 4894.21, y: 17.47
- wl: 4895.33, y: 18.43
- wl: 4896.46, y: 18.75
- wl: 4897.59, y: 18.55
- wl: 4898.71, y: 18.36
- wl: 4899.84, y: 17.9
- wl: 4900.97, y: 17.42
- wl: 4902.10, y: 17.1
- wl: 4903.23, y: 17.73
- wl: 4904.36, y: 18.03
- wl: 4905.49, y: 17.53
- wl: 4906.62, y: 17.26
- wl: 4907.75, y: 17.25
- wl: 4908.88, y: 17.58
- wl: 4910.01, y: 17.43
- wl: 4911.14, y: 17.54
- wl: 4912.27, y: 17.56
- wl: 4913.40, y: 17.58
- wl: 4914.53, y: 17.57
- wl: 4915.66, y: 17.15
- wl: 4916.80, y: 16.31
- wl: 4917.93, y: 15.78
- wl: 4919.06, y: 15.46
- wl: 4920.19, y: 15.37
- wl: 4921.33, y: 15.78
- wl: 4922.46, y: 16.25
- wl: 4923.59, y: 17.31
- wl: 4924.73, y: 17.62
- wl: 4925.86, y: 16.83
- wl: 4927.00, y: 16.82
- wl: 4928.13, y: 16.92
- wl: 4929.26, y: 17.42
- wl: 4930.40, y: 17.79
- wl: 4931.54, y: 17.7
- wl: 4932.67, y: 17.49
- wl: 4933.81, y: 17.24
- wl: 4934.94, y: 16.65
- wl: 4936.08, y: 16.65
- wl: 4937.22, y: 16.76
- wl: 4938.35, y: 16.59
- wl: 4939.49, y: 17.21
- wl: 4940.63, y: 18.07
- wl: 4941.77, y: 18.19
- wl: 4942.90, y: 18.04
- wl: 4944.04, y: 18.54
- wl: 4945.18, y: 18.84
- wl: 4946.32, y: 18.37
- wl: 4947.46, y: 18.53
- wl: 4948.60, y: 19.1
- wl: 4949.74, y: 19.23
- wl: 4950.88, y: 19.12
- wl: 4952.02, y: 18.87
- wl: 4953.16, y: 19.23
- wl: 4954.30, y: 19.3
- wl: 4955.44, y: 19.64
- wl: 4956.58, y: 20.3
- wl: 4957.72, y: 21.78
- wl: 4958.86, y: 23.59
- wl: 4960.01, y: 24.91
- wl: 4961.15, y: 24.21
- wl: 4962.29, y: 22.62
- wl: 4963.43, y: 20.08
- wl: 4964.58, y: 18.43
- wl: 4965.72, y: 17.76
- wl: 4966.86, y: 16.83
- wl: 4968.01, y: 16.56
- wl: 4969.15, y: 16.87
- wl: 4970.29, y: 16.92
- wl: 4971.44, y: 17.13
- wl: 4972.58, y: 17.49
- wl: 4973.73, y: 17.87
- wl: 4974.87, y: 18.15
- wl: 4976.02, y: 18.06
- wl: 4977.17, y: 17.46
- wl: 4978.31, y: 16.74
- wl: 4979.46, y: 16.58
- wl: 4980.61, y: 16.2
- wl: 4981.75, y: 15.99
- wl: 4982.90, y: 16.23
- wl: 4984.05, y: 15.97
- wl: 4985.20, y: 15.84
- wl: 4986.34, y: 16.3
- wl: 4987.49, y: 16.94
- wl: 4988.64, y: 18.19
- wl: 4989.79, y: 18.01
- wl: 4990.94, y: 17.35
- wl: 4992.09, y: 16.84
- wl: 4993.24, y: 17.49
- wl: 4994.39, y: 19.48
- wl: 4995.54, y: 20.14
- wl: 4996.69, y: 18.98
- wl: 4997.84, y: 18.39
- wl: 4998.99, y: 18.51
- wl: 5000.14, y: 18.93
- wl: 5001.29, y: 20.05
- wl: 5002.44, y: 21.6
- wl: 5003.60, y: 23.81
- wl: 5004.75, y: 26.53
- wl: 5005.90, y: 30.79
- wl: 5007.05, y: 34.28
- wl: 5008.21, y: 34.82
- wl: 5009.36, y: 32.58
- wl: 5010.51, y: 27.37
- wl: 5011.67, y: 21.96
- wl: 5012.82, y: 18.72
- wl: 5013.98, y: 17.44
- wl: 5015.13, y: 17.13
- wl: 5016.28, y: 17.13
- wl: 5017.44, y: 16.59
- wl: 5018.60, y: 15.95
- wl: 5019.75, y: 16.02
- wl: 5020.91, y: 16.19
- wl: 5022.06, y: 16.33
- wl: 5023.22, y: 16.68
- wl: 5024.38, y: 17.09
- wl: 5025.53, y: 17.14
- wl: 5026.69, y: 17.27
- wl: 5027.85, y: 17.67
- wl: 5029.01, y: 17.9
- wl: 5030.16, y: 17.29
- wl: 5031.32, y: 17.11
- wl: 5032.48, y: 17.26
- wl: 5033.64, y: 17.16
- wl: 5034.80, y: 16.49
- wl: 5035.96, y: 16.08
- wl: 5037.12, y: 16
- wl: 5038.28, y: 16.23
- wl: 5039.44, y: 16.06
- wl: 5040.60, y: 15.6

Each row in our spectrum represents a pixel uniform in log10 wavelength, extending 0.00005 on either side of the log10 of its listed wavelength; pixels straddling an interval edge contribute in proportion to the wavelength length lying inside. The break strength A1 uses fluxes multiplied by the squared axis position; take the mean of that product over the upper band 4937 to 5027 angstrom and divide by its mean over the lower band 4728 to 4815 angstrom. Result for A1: 1.26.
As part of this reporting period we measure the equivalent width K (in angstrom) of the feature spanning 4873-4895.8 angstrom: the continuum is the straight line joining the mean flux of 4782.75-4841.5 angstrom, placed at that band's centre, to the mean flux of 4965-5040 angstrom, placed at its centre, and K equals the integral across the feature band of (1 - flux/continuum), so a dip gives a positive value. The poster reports 2.2 angstrom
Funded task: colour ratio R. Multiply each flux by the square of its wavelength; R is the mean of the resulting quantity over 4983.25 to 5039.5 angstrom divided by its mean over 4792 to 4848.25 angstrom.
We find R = 1.21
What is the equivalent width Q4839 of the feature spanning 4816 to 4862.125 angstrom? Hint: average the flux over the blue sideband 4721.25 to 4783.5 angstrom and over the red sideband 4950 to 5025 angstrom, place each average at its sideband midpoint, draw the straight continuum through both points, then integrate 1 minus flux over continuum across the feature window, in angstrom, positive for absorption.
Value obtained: 2.5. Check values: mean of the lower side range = 16.6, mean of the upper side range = 19.6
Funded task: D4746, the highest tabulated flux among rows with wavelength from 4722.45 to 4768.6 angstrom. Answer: 18.17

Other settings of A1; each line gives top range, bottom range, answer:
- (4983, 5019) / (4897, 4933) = 1.25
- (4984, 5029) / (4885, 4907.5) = 1.22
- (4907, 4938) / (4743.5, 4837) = 1.06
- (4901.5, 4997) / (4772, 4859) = 1.12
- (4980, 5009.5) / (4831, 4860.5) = 1.33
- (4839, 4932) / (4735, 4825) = 1.03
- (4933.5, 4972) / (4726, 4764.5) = 1.23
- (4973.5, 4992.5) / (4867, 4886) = 1.12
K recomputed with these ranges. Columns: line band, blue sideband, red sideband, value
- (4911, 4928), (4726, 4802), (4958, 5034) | 1.6 angstrom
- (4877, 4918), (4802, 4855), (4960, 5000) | 1.4 angstrom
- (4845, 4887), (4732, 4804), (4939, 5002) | 3.9 angstrom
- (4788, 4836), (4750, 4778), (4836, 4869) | -2.9 angstrom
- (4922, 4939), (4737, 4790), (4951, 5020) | 1.7 angstrom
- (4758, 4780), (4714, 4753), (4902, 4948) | 1.4 angstrom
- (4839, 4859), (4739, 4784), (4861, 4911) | 0.3 angstrom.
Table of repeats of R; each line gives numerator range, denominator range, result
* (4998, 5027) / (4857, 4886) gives 1.41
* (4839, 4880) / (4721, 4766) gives 1.01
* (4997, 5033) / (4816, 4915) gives 1.31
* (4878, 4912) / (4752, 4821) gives 1.05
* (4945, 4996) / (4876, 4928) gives 1.13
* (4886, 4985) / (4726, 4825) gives 1.13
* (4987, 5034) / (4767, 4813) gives 1.30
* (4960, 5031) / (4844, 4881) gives 1.27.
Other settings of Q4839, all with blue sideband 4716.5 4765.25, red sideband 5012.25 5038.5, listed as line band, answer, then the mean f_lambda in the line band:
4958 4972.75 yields -2.4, 19.6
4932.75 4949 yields -0.8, 17.7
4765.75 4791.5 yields 0.9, 16.2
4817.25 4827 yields -0.3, 17.3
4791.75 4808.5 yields -0.5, 17.3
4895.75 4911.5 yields -0.8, 17.7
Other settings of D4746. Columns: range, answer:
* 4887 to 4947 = 18.84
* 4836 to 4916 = 18.75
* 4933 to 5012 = 34.82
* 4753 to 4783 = 17.5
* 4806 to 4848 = 18.42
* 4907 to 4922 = 17.58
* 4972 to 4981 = 18.15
